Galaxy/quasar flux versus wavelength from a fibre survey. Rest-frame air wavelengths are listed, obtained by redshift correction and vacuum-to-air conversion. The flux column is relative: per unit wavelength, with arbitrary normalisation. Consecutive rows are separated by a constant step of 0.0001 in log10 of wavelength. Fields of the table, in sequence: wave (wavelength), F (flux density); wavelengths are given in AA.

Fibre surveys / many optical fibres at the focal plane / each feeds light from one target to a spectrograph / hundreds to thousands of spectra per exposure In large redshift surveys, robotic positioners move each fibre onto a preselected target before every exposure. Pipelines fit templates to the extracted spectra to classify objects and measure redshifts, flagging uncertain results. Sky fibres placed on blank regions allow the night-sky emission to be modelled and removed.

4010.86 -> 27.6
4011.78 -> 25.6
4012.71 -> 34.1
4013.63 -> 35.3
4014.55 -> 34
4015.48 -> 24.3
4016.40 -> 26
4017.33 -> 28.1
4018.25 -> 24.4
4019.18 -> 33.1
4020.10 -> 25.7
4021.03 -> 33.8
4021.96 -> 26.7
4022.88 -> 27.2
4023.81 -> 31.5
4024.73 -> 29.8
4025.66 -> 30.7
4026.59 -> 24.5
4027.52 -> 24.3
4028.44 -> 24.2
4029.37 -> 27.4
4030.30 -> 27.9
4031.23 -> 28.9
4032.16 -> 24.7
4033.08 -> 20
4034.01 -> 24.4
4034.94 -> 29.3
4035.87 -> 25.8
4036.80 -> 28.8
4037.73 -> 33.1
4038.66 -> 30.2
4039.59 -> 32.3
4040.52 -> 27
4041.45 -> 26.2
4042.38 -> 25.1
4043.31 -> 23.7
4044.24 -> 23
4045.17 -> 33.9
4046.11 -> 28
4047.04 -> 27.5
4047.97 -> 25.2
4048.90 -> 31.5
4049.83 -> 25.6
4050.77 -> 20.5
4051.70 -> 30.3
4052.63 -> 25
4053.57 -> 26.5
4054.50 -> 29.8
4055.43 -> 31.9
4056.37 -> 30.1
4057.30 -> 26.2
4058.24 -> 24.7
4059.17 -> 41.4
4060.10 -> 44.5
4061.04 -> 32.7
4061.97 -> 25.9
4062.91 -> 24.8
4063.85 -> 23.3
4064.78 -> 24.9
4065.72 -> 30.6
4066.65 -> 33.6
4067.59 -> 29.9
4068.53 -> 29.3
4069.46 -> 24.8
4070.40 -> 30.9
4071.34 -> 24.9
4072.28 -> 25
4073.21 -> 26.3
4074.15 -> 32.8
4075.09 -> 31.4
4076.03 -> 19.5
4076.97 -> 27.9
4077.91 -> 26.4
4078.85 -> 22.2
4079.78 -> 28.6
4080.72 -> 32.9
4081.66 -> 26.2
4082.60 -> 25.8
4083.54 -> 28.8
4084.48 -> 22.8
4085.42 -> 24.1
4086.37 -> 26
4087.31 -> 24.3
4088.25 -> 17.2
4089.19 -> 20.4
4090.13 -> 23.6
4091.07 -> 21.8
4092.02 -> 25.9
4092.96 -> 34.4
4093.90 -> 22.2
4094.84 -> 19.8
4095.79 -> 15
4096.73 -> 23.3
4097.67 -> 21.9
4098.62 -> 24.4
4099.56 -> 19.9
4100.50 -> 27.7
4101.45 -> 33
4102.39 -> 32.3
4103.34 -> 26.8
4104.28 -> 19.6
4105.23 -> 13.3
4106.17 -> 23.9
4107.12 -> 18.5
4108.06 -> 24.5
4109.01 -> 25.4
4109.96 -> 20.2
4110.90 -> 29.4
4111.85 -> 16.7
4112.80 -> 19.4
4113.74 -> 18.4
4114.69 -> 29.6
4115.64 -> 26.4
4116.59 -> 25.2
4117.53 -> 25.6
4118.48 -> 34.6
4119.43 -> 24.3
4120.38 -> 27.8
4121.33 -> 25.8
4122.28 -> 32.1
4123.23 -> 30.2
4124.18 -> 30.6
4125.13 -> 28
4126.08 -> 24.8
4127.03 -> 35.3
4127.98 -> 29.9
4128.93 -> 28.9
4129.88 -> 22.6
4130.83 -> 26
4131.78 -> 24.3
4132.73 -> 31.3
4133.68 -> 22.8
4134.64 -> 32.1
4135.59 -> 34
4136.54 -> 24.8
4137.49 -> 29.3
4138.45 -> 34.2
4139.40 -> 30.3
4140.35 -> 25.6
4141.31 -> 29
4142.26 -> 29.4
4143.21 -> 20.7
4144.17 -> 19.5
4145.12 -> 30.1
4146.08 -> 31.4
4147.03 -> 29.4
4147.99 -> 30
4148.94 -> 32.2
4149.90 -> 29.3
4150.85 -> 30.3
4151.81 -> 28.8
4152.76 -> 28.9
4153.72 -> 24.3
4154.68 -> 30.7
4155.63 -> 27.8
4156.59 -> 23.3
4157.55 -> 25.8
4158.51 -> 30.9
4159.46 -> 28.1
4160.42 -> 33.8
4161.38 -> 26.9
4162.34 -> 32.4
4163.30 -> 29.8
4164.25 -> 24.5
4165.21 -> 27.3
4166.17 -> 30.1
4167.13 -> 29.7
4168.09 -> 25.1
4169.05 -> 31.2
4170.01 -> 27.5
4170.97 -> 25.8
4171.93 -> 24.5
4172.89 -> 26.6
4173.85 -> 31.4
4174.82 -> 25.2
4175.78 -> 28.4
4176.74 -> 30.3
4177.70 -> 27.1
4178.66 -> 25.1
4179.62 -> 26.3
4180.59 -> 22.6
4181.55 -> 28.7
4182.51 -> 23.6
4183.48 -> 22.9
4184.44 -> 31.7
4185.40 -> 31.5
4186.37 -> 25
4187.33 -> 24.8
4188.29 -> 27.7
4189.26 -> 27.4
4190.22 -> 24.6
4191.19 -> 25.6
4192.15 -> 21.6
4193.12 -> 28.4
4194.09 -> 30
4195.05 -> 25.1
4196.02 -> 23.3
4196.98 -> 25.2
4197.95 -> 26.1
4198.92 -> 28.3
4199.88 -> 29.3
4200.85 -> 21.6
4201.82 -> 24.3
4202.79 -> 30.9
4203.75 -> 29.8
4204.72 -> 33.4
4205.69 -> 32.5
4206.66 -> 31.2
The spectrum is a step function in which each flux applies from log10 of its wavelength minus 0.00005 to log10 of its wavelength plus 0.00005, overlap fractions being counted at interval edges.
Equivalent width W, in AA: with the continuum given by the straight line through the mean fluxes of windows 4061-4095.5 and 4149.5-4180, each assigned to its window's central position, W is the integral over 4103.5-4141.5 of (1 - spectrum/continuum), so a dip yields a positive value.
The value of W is 1.1 AA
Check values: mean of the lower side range 26.1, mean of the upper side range 28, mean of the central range 26.4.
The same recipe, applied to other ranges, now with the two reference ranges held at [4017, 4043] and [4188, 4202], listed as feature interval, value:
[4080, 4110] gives 3.3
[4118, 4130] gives -1.1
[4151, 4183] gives -1.8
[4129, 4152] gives -1.5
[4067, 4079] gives 0.0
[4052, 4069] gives -1.5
